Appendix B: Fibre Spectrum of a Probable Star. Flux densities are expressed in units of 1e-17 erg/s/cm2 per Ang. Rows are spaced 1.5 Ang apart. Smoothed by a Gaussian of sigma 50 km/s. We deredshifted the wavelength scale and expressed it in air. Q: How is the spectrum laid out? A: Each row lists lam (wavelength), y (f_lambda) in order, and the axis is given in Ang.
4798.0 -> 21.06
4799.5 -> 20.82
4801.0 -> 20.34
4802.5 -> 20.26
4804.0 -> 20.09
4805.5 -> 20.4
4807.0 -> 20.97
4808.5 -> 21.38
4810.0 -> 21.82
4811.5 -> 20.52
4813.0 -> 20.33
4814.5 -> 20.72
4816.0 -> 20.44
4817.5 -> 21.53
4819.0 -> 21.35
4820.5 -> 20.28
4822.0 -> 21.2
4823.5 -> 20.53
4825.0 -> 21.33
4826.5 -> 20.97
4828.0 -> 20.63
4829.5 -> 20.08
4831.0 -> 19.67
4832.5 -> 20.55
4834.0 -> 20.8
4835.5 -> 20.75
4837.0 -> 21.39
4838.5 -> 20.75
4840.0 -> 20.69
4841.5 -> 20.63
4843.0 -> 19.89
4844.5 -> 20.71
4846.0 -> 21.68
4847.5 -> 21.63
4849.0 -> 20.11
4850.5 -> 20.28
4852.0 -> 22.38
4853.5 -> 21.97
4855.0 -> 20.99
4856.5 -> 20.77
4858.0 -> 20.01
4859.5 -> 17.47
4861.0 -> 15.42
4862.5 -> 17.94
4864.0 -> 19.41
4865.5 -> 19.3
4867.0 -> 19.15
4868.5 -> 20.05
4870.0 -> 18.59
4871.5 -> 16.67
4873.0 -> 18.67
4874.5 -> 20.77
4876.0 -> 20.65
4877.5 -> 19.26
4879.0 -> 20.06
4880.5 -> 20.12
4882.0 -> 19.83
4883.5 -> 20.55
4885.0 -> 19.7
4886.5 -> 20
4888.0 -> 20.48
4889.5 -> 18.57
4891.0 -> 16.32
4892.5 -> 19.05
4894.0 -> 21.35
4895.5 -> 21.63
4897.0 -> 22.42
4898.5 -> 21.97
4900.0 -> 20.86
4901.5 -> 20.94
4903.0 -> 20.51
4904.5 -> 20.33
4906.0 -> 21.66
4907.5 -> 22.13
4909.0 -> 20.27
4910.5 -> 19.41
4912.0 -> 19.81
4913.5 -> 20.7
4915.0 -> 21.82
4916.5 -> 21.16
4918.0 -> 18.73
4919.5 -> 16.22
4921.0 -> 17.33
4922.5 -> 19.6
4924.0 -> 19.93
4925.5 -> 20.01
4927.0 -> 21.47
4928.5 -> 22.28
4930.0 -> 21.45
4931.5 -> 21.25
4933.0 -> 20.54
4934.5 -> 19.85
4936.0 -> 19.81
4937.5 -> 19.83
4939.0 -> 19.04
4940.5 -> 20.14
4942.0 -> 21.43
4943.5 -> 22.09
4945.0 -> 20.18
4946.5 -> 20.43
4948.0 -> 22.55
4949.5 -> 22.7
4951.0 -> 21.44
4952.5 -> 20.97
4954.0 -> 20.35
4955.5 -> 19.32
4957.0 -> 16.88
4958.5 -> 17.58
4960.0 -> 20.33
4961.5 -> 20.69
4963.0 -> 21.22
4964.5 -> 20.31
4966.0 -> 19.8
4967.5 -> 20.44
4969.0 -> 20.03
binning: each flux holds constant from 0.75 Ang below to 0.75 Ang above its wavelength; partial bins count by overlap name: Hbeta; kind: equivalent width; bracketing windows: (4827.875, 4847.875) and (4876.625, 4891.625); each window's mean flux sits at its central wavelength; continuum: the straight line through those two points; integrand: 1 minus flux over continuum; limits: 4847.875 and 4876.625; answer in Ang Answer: 0.8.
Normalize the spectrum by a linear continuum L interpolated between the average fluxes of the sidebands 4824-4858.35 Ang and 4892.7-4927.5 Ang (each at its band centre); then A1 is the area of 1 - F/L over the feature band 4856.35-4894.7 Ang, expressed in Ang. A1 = 2.6 Ang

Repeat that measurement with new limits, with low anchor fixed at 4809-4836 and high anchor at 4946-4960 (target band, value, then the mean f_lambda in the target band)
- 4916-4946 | 0.3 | 20.1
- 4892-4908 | -0.6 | 21.2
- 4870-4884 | 0.7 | 19.5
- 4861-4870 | 0.8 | 18.8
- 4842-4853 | -0.2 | 21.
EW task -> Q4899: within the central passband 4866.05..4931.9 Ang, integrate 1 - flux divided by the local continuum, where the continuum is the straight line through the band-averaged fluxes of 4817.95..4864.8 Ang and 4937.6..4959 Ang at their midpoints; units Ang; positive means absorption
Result 1.0 Ang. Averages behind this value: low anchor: 20.4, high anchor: 20.4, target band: 20.1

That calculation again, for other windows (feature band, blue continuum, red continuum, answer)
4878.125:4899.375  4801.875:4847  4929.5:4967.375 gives 0.4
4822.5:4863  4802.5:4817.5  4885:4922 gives 0.3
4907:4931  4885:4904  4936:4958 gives 0.3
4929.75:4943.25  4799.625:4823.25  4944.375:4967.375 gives 0.0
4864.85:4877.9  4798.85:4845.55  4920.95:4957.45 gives 0.9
